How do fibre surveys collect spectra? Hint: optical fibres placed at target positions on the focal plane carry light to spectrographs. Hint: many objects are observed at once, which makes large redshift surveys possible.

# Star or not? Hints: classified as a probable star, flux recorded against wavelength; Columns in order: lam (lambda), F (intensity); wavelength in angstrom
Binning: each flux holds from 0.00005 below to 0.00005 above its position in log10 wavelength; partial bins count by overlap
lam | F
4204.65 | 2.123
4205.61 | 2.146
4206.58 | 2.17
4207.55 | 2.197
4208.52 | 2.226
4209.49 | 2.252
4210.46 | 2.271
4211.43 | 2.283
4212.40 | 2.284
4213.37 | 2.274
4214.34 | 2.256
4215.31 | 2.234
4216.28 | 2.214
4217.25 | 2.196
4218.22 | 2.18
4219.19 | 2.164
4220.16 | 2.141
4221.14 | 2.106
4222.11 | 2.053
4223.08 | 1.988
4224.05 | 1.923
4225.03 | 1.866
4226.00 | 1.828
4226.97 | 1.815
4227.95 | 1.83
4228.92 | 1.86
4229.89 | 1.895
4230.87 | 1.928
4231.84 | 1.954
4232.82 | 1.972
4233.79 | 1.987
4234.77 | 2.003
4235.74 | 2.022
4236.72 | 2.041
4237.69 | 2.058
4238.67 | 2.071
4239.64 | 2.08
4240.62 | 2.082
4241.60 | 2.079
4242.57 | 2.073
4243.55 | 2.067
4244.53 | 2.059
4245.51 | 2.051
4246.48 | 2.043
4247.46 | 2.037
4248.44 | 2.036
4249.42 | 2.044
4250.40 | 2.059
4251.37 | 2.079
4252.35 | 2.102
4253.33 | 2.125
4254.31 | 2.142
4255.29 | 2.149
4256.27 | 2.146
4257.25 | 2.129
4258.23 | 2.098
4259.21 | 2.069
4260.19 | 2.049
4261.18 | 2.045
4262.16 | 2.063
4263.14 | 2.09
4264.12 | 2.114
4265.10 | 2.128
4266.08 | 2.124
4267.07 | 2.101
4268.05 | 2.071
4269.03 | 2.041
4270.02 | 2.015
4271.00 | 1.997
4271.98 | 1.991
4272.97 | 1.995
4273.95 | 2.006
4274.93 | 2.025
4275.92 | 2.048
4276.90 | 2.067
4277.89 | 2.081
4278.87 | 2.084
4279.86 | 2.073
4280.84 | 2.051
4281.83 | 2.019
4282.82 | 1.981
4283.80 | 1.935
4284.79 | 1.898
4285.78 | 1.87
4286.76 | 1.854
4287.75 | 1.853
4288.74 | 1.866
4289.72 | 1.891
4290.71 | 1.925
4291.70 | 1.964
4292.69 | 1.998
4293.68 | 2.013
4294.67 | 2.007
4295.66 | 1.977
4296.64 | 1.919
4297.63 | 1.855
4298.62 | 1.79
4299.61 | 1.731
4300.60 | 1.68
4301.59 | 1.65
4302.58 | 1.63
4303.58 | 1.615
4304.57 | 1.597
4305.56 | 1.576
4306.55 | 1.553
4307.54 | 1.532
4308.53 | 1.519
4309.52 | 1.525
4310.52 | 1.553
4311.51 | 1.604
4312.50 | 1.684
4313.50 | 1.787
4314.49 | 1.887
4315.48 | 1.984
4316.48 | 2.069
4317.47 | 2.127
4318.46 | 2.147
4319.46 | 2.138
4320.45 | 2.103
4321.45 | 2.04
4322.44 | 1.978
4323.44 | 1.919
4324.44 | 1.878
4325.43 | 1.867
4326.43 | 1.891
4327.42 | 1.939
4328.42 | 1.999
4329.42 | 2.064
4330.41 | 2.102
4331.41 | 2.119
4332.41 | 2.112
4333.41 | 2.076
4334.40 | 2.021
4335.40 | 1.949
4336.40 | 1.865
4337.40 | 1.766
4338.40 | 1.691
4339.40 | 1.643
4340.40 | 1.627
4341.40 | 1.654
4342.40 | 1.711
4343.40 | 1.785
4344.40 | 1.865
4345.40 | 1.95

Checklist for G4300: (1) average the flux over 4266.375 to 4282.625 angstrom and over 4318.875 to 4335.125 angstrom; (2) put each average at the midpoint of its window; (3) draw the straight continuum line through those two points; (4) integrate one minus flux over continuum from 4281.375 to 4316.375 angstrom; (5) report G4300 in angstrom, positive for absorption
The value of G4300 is 4.0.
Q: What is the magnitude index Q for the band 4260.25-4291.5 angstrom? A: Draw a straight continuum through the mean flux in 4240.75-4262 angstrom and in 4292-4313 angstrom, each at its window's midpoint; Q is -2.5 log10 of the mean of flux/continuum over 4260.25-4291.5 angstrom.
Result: -0.06 mag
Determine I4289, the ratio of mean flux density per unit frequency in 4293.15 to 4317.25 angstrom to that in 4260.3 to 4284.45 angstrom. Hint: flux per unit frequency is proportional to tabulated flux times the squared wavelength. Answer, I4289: 0.87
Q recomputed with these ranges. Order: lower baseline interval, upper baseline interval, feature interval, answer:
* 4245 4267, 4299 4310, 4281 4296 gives -0.10 mag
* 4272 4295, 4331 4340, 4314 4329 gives -0.04 mag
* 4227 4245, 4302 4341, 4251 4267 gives -0.08 mag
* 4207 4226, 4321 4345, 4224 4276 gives 0.02 mag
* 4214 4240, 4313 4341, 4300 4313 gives 0.23 mag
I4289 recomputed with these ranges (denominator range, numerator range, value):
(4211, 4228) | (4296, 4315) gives 0.83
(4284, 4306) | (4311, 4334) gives 1.10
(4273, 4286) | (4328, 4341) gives 0.98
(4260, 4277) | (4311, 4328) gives 0.97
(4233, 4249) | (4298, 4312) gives 0.81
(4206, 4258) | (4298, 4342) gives 0.92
